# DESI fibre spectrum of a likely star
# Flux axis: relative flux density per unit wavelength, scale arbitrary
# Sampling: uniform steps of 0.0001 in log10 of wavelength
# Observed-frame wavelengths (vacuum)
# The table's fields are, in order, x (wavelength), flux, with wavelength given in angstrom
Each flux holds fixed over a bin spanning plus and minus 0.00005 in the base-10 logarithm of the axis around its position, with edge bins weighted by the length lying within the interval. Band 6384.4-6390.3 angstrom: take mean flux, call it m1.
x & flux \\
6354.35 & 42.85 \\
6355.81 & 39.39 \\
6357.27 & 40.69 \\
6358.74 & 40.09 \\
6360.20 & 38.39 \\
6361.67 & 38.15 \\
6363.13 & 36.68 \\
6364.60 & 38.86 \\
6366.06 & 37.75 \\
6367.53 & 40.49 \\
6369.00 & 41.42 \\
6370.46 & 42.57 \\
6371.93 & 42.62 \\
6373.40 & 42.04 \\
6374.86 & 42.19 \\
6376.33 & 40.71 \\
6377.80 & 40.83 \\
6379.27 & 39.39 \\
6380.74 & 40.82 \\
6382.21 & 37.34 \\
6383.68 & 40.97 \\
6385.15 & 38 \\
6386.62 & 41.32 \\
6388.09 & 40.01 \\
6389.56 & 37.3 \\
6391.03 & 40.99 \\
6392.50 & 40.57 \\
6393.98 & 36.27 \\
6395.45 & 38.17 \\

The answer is 39.2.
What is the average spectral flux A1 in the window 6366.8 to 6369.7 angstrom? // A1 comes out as 40.9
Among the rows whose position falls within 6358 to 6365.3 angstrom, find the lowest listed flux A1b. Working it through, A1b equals 36.68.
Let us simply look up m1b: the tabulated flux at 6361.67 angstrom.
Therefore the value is 38.15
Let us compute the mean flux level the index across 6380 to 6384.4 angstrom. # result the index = 39.7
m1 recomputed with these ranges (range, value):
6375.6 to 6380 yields 40.3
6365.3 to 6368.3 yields 39.1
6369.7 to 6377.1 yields 42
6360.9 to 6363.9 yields 37.4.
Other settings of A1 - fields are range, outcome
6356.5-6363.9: 38.8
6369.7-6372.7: 42.6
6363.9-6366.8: 38.3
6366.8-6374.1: 41.8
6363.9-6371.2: 40.2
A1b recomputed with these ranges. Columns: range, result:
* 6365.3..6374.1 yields 37.75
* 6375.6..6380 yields 39.39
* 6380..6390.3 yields 37.3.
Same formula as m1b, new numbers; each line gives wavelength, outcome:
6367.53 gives 40.49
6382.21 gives 37.34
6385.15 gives 38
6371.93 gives 42.62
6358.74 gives 40.09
